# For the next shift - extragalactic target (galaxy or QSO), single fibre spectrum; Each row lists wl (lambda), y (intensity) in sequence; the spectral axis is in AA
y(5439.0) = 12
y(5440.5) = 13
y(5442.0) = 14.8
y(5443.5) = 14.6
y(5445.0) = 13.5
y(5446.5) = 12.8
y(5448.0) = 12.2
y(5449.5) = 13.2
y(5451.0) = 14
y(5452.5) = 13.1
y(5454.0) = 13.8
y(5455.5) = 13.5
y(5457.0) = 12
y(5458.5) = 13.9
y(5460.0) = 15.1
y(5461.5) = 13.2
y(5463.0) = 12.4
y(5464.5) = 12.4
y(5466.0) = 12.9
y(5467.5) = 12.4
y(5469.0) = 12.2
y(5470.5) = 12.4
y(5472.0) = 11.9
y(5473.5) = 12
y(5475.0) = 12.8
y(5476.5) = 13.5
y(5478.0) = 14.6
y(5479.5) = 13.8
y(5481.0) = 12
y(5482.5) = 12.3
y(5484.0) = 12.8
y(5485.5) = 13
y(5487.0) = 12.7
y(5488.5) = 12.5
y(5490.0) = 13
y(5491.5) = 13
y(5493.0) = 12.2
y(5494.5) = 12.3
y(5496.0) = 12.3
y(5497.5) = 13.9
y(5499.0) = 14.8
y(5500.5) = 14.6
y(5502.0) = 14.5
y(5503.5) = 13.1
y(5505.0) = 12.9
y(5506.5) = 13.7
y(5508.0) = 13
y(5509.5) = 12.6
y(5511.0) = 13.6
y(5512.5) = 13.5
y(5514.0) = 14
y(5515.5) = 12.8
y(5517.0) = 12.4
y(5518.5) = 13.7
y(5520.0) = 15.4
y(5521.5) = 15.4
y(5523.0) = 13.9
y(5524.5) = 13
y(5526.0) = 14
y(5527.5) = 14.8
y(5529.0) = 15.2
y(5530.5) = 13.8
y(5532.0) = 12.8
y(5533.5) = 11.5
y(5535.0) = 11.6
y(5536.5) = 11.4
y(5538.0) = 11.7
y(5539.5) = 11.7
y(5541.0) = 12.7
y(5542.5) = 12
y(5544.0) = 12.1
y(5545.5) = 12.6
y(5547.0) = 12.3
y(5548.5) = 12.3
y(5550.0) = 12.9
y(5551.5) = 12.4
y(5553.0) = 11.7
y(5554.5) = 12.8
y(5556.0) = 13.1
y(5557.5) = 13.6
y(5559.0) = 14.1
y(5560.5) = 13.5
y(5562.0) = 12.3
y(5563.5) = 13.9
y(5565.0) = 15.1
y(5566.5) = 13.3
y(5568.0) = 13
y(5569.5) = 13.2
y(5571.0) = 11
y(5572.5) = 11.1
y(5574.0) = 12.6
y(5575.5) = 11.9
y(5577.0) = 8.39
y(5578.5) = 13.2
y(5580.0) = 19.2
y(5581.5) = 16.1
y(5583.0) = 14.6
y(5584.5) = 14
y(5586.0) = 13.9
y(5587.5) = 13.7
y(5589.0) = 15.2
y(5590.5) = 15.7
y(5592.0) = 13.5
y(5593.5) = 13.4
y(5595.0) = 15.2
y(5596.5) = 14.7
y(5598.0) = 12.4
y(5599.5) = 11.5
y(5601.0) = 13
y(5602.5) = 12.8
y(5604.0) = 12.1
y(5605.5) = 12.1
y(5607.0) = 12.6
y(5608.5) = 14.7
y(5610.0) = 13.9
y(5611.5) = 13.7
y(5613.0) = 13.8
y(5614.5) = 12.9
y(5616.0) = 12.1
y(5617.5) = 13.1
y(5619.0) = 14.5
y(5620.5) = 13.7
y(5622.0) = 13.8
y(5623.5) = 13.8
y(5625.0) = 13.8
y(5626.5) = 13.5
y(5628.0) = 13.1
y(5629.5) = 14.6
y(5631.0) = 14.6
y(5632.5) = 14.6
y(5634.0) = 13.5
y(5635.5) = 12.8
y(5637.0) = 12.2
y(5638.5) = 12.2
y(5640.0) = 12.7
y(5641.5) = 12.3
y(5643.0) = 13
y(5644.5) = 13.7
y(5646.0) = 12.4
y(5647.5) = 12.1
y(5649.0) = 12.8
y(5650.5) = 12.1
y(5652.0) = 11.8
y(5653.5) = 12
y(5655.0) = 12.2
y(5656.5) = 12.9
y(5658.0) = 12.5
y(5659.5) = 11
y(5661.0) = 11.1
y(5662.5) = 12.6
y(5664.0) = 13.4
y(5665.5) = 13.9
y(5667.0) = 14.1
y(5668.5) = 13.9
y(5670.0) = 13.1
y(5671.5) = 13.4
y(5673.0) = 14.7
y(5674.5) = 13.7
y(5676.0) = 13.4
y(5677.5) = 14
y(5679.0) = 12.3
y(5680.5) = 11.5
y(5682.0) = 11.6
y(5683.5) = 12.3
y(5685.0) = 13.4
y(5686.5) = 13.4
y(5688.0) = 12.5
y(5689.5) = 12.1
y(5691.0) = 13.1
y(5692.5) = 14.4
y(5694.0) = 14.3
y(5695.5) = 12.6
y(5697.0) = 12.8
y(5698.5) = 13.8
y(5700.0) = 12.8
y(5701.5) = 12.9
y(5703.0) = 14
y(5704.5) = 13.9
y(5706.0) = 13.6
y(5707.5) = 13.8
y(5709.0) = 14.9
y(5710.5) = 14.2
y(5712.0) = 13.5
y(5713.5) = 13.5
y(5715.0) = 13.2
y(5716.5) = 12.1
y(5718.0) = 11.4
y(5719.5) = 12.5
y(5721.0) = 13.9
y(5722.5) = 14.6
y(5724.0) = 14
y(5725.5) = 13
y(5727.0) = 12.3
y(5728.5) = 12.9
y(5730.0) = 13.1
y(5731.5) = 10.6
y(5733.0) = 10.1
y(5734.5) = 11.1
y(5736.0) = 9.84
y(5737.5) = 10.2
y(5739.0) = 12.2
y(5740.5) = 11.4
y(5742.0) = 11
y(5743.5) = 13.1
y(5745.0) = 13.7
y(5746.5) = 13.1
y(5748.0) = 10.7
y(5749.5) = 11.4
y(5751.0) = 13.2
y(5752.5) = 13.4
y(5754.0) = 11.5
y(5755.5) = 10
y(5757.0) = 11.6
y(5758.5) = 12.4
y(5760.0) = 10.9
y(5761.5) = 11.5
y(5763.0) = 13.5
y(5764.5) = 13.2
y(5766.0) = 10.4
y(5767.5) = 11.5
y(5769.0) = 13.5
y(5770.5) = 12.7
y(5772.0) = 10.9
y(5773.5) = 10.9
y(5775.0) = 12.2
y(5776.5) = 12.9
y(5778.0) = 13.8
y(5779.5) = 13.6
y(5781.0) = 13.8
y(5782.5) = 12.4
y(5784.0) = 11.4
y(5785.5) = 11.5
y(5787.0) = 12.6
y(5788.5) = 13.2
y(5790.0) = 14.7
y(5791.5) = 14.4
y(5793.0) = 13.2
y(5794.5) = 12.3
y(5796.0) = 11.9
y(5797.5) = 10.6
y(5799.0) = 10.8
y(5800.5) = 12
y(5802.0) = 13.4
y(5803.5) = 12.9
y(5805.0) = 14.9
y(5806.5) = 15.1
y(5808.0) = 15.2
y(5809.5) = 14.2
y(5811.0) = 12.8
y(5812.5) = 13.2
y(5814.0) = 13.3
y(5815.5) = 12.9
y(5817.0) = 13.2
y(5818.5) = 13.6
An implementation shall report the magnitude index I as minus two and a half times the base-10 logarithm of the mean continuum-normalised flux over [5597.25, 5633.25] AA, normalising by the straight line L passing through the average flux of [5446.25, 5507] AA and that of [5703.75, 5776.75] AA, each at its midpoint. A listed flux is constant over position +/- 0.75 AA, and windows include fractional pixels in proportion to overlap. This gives -0.06 mag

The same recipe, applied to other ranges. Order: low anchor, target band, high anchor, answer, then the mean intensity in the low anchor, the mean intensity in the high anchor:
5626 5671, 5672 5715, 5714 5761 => -0.07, 12.9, 12.1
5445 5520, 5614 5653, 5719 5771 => -0.05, 13.1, 12.1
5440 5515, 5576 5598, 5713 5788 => -0.12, 13.2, 12.2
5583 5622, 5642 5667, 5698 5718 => 0.08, 13.6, 13.5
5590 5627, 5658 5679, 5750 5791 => -0.01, 13.4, 12.3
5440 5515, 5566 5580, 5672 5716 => 0.08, 13.2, 13.3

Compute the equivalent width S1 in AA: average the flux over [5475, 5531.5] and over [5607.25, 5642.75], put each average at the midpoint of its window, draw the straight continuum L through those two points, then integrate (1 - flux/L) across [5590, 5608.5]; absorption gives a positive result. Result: 0.2 AA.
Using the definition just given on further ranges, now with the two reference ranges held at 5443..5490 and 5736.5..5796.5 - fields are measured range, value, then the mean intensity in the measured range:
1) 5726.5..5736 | 0.65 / 11.5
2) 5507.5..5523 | -0.93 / 13.7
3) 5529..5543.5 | 0.62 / 12.3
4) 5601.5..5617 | -0.50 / 13.1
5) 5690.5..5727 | -2.95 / 13.4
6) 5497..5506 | -0.72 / 14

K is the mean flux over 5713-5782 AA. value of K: 12.2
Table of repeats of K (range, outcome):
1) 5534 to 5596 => 13.1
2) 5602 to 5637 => 13.5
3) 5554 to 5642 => 13.4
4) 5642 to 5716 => 13.1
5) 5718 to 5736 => 12.4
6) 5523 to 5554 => 12.7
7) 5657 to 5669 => 12.8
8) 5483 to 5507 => 13.2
